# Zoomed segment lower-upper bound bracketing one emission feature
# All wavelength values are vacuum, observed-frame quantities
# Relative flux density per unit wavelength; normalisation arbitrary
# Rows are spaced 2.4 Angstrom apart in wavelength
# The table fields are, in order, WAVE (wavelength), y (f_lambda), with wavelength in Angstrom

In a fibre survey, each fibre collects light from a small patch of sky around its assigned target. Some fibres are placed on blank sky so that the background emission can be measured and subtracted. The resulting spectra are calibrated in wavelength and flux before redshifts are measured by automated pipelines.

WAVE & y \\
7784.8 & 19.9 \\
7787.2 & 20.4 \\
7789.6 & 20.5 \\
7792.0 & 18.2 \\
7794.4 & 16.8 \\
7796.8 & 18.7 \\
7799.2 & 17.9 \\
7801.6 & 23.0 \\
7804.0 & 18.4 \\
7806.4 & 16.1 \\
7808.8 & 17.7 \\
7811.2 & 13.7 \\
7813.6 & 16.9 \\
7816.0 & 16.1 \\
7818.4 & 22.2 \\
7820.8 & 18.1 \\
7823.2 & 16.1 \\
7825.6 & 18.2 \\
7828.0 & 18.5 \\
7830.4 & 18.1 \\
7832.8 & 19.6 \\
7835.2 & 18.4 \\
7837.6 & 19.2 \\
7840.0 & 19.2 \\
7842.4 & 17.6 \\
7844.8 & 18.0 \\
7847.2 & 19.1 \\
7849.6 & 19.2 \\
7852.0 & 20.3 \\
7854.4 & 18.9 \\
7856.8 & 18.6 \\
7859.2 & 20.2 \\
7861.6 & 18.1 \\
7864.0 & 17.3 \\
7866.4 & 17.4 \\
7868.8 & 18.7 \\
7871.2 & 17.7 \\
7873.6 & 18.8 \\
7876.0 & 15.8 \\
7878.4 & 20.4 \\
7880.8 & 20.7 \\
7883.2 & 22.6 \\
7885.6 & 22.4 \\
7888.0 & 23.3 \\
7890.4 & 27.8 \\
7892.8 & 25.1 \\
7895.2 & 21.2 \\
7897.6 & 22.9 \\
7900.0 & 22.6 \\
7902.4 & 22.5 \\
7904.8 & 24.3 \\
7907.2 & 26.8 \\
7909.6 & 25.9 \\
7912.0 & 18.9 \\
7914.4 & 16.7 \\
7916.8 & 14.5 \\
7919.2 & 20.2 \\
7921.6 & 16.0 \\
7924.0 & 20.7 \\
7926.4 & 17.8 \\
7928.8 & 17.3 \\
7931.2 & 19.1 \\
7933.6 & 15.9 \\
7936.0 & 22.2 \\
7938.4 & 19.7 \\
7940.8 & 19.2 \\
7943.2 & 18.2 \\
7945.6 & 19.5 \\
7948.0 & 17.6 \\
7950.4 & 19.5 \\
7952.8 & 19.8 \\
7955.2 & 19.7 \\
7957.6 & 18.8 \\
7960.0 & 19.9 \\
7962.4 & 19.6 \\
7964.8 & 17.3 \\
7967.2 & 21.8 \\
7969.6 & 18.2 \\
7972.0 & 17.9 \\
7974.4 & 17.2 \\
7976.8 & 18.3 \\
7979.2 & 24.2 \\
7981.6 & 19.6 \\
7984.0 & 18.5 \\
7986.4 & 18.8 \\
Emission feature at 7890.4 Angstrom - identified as [S II]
